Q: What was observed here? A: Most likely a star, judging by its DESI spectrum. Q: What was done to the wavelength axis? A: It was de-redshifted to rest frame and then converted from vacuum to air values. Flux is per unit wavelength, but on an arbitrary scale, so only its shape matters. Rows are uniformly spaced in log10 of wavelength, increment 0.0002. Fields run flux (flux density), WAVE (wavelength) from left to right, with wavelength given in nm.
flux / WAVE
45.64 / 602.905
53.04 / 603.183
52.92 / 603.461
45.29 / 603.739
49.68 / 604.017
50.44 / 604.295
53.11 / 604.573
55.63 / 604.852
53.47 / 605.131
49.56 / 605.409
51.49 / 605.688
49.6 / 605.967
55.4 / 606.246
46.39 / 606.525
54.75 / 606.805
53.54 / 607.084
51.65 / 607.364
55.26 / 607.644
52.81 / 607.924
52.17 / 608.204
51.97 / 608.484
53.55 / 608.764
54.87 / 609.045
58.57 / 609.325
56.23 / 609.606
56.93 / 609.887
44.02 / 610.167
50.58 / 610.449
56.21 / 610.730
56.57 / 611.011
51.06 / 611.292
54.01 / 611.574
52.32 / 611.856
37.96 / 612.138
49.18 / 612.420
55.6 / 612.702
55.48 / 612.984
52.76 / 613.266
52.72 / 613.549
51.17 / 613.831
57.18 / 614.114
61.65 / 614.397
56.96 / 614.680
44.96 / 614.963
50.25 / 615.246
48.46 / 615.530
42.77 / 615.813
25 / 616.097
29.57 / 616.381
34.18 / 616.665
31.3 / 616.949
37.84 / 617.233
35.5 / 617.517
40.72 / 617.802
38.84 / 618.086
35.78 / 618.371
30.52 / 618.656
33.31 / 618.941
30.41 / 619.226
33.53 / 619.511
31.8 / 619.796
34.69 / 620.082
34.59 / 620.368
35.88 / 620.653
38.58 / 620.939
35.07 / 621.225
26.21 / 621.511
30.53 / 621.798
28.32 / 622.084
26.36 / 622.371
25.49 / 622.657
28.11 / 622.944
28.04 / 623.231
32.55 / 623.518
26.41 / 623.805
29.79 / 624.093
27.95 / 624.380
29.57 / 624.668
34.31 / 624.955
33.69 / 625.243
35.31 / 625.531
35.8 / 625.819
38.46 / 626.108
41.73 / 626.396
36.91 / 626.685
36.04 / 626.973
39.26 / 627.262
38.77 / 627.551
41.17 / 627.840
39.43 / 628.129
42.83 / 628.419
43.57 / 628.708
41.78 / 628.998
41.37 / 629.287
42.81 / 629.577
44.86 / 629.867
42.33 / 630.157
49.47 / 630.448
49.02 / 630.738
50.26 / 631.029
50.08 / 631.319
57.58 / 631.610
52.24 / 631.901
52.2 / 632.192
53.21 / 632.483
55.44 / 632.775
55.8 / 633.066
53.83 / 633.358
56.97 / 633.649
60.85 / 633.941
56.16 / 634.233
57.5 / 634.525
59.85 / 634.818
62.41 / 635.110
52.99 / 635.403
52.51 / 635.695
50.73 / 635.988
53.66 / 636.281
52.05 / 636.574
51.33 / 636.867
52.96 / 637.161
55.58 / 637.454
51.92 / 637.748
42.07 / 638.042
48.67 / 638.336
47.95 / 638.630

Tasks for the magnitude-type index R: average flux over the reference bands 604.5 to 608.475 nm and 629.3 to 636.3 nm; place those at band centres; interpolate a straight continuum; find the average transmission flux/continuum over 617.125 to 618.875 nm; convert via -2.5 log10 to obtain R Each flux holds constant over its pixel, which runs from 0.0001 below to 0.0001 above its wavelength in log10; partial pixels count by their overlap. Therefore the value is 0.40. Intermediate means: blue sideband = 52.5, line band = 36.4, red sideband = 52.8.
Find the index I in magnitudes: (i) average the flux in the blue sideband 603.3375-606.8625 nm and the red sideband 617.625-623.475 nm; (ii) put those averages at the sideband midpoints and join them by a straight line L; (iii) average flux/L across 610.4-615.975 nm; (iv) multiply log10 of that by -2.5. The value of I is -0.25 mag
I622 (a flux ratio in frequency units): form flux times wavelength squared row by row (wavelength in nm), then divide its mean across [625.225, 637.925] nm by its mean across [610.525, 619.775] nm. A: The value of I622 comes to 1.2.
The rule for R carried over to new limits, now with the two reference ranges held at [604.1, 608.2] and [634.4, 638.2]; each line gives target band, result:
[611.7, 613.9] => 0.035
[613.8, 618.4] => 0.235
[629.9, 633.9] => 0.022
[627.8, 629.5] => 0.262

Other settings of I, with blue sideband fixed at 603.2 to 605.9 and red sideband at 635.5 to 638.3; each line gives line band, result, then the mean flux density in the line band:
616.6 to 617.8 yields 0.402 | 35.4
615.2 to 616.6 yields 0.322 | 38.2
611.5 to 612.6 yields 0.067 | 48.3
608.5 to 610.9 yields -0.051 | 53.8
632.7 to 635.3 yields -0.126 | 57.6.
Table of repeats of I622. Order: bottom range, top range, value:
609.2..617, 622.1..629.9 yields 0.75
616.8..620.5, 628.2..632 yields 1.40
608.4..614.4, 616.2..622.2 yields 0.65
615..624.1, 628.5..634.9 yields 1.58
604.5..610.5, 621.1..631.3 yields 0.74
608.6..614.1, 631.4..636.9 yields 1.13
